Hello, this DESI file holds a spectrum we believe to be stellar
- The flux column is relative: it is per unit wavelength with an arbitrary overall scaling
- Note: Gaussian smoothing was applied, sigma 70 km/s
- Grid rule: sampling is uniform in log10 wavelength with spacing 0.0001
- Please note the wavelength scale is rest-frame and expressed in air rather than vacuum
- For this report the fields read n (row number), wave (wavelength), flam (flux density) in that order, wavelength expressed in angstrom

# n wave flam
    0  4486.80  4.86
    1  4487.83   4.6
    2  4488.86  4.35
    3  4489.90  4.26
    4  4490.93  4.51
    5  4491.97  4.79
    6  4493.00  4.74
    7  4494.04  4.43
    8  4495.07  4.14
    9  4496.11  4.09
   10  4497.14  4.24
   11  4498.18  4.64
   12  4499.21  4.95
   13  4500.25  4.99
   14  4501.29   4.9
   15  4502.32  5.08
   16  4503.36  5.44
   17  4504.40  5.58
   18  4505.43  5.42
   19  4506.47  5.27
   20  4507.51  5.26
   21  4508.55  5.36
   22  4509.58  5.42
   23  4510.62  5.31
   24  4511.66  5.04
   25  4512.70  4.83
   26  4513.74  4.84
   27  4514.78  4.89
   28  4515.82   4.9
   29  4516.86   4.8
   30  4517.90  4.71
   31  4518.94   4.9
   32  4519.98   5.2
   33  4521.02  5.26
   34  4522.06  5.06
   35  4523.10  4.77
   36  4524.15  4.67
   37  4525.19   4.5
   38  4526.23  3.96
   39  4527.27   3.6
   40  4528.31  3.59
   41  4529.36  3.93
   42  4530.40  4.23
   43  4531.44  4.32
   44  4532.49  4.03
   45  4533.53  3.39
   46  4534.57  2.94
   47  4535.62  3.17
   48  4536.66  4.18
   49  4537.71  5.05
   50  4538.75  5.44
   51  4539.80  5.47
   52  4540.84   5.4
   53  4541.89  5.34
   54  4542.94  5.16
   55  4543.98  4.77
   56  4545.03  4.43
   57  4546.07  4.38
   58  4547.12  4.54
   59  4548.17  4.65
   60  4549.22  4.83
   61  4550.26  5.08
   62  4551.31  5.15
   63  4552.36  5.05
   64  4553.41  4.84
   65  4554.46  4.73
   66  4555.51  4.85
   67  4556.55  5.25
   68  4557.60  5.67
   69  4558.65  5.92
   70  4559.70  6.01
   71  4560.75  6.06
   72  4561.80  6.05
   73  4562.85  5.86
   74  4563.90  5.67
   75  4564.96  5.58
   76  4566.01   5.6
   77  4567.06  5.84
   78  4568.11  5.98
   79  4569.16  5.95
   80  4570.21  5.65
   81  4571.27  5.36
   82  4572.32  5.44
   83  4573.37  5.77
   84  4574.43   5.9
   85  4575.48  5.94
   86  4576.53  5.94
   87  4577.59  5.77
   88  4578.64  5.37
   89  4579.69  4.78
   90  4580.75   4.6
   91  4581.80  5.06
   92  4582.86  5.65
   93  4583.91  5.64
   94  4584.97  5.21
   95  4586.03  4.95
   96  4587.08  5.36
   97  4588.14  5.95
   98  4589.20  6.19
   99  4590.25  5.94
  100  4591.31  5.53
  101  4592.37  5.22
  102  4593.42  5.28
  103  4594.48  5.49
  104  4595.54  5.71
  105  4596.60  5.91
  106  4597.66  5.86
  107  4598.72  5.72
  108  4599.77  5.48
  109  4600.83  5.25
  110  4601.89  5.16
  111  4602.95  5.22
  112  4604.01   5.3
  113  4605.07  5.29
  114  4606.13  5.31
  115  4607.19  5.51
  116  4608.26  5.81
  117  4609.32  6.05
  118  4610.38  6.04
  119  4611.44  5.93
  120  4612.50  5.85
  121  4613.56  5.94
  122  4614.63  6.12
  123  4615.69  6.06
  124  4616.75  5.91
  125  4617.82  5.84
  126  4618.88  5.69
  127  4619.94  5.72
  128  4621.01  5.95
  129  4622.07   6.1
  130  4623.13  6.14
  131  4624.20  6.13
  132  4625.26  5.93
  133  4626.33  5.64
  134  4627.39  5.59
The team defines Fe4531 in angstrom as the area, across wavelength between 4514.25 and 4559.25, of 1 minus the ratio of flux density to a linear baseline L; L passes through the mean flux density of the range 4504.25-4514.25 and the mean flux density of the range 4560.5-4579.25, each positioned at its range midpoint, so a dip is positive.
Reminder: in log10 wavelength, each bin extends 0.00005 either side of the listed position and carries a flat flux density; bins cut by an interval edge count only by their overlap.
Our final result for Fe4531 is 6.49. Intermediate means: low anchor 5.22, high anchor 5.75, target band 4.68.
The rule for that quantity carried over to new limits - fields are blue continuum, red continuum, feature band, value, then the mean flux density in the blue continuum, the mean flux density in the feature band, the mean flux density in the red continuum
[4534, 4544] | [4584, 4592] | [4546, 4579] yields -2.3 angstrom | 4.68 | 5.47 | 5.58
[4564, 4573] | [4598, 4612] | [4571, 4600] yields 0.4 angstrom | 5.67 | 5.54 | 5.55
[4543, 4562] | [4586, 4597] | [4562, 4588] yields -0.7 angstrom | 5.11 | 5.55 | 5.62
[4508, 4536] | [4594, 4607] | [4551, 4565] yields -1.5 angstrom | 4.51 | 5.48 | 5.48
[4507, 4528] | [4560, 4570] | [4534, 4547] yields 1.7 angstrom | 4.85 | 4.64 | 5.84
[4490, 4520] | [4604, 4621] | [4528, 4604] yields 2.9 angstrom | 4.91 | 5.21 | 5.79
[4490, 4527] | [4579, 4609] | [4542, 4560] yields 0.5 angstrom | 4.87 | 5.01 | 5.45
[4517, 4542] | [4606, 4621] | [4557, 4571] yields -2.2 angstrom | 4.45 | 5.82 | 5.86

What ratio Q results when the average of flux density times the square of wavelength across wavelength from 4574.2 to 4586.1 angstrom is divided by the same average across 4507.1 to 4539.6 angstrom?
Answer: 1.2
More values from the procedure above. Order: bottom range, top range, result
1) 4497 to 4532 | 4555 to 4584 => 1.19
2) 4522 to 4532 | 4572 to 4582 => 1.32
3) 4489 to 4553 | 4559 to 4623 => 1.24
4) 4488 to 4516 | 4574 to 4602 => 1.18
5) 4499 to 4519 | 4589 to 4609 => 1.13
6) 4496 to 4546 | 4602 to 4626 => 1.28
